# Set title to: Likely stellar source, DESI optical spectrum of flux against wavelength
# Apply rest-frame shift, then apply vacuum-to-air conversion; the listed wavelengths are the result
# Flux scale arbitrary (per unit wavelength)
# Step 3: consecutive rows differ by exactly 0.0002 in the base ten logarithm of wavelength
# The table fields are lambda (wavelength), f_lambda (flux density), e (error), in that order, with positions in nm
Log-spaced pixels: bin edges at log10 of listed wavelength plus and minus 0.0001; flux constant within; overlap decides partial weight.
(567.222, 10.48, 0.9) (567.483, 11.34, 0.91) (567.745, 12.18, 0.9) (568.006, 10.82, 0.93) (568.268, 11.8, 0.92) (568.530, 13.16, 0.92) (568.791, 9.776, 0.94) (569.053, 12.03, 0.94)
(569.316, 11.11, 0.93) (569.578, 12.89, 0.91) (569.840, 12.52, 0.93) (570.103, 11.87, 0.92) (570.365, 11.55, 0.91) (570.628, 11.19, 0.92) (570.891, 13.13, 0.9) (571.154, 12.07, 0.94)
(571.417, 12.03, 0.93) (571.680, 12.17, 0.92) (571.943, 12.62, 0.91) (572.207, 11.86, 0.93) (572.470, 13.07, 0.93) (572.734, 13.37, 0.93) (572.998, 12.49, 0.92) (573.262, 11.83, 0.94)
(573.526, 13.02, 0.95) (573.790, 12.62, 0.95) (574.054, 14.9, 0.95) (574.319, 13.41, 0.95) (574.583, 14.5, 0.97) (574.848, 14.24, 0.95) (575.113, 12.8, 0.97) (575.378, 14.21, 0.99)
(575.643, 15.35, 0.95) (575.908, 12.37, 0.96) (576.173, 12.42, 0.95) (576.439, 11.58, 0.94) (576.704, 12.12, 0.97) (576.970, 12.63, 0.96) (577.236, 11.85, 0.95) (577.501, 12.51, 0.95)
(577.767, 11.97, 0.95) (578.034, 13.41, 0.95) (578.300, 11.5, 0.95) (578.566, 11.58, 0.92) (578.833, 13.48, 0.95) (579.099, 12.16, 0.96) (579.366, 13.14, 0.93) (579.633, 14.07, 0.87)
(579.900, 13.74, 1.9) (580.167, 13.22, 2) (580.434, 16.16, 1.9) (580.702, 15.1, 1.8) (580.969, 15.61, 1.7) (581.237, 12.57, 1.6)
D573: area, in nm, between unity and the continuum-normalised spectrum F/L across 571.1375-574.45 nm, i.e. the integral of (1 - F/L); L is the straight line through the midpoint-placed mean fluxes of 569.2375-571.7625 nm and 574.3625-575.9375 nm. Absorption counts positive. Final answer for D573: 0.07 nm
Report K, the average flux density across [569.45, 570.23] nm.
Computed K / 12.4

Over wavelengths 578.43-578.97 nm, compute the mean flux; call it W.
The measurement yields 12.5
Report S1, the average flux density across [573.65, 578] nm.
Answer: 13.1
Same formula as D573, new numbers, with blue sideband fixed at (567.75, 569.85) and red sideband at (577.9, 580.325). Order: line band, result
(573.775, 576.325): -0.25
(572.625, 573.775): -0.04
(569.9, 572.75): -0.04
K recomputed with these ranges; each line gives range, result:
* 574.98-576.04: 13.7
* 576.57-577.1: 12.4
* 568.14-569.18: 11.7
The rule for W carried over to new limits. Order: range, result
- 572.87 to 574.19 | 13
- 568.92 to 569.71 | 12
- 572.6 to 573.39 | 12.6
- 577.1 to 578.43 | 12.3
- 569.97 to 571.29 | 12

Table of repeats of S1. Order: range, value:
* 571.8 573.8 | 12.6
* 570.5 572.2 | 12.2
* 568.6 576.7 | 12.6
